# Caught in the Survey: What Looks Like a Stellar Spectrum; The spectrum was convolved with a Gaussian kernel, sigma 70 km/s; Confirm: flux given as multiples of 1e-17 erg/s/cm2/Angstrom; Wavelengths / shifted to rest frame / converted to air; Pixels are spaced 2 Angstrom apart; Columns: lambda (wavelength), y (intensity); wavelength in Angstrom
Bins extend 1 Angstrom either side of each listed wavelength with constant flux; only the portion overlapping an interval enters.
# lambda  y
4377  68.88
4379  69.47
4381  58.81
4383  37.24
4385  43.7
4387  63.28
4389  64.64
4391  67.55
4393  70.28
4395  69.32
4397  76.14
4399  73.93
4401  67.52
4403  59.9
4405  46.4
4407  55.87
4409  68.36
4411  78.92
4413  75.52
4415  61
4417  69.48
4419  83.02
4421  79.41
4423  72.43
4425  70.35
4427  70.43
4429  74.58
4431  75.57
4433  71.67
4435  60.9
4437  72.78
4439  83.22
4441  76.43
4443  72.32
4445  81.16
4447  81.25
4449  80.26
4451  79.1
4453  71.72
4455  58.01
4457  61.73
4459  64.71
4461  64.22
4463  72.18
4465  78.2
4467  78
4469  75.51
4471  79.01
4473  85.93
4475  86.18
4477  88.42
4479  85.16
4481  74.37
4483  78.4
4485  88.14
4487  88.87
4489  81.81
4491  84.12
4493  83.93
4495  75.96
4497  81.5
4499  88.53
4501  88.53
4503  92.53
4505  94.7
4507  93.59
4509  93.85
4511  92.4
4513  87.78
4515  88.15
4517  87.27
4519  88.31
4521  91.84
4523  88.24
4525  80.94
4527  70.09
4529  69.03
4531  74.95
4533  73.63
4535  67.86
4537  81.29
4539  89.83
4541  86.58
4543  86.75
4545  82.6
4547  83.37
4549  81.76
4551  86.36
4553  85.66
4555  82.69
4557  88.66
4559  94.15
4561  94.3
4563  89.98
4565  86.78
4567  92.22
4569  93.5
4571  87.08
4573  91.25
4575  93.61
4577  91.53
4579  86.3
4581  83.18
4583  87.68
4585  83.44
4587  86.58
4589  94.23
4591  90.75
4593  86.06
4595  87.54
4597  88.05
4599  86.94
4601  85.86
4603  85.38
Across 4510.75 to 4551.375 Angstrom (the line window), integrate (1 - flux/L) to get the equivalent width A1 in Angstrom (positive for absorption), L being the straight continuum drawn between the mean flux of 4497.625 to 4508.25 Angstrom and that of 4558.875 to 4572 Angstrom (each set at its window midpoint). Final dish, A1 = 3.8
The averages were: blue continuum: 91.3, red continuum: 90.9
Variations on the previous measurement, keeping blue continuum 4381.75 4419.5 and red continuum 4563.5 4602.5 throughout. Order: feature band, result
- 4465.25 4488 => -2.4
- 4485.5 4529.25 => -4.3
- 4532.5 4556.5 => 0.2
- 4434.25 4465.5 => -0.6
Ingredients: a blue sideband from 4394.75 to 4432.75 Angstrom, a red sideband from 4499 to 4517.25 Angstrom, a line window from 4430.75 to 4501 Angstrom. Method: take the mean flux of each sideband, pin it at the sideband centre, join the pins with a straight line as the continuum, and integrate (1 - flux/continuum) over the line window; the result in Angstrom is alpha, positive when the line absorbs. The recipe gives 3.4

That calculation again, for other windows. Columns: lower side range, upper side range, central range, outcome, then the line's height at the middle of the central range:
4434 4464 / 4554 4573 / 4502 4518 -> -1.9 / 81.6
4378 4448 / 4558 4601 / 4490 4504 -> -1.1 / 79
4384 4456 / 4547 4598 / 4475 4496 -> -1.4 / 78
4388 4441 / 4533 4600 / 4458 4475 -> 0.1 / 75.9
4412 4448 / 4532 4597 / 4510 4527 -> -1.0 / 82.4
